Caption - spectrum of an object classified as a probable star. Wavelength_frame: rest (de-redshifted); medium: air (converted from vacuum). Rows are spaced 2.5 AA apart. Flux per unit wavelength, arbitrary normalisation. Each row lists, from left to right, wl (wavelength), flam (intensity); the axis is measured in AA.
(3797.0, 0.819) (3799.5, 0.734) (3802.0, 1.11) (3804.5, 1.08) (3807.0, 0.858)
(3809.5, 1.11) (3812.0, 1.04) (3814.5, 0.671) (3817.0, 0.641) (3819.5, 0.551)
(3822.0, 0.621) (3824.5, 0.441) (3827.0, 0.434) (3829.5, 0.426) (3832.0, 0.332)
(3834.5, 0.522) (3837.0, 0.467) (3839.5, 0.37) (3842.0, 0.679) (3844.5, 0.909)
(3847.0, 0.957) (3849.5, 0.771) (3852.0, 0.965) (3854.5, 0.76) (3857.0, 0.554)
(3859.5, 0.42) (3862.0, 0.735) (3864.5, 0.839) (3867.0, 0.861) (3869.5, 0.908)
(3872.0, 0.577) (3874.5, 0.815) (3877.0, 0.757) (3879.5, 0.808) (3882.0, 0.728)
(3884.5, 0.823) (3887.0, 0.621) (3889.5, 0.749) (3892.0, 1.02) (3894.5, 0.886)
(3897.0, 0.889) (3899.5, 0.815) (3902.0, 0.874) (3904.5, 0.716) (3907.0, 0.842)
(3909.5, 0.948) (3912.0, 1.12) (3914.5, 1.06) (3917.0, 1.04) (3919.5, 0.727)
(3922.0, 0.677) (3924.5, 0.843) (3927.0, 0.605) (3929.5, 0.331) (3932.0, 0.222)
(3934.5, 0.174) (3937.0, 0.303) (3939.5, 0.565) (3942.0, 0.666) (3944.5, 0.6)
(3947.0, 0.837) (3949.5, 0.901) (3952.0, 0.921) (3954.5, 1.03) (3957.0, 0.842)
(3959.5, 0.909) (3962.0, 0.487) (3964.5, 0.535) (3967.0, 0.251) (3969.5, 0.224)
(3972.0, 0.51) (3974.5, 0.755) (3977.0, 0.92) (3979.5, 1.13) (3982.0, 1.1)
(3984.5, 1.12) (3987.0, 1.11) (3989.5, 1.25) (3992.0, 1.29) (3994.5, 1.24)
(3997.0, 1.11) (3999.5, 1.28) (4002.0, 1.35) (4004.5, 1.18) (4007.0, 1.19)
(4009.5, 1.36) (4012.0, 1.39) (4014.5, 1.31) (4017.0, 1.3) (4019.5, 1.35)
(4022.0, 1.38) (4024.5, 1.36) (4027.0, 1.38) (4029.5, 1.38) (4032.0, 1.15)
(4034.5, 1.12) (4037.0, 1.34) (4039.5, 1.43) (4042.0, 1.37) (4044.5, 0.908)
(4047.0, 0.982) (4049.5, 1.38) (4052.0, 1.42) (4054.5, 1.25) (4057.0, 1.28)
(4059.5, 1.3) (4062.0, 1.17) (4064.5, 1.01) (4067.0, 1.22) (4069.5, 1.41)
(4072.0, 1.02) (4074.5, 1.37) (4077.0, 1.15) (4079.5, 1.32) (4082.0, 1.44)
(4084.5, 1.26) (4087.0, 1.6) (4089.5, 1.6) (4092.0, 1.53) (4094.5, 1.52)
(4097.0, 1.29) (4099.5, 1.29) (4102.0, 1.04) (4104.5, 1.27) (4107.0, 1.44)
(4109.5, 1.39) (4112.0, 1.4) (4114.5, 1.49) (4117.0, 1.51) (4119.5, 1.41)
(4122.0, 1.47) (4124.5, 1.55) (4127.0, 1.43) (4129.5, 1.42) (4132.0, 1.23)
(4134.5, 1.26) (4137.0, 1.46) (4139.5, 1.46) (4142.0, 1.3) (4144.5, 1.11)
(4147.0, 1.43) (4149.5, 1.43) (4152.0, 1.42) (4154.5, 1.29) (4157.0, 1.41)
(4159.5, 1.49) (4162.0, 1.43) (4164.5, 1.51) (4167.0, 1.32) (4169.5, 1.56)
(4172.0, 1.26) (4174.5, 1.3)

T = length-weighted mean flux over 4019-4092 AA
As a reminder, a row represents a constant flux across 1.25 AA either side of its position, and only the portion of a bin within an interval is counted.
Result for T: 1.29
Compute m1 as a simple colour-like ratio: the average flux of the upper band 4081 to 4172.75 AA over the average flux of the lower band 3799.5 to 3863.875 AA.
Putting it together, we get 2.00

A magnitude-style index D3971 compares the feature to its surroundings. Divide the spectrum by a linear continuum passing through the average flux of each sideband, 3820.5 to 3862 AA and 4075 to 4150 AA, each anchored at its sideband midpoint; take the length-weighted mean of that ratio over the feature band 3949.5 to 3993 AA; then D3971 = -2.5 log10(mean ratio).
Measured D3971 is 0.16 mag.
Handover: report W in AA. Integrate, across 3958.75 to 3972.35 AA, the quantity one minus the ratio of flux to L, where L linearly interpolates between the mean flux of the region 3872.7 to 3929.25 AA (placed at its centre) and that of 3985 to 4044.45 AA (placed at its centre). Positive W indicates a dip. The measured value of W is 7.7 AA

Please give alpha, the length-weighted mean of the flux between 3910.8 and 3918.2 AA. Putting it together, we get 1.07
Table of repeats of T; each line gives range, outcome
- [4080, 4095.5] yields 1.48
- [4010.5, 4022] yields 1.34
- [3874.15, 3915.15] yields 0.849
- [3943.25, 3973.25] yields 0.671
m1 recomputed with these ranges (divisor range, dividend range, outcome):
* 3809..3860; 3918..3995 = 1.15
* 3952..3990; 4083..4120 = 1.74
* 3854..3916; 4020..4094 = 1.61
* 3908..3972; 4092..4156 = 2.05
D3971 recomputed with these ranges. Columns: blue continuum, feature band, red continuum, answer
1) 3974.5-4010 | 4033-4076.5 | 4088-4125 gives 0.06 mag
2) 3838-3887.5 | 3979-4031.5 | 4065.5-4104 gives -0.13 mag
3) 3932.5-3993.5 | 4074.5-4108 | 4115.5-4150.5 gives -0.11 mag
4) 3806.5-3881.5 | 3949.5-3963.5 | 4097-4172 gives 0.15 mag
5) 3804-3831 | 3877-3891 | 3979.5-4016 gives 0.19 mag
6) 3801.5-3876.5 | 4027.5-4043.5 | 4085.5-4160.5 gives -0.10 mag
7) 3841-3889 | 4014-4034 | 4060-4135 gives -0.14 mag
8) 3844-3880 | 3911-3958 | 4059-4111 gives 0.32 mag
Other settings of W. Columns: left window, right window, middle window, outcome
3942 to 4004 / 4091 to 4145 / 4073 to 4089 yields -1.33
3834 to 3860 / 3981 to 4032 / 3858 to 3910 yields 1.90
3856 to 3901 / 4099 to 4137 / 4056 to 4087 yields 0.01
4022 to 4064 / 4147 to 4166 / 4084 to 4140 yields -1.89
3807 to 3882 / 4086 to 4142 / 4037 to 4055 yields -0.41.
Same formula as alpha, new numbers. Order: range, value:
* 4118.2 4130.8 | 1.46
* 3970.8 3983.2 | 0.884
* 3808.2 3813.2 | 1.07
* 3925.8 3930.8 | 0.464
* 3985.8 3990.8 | 1.18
